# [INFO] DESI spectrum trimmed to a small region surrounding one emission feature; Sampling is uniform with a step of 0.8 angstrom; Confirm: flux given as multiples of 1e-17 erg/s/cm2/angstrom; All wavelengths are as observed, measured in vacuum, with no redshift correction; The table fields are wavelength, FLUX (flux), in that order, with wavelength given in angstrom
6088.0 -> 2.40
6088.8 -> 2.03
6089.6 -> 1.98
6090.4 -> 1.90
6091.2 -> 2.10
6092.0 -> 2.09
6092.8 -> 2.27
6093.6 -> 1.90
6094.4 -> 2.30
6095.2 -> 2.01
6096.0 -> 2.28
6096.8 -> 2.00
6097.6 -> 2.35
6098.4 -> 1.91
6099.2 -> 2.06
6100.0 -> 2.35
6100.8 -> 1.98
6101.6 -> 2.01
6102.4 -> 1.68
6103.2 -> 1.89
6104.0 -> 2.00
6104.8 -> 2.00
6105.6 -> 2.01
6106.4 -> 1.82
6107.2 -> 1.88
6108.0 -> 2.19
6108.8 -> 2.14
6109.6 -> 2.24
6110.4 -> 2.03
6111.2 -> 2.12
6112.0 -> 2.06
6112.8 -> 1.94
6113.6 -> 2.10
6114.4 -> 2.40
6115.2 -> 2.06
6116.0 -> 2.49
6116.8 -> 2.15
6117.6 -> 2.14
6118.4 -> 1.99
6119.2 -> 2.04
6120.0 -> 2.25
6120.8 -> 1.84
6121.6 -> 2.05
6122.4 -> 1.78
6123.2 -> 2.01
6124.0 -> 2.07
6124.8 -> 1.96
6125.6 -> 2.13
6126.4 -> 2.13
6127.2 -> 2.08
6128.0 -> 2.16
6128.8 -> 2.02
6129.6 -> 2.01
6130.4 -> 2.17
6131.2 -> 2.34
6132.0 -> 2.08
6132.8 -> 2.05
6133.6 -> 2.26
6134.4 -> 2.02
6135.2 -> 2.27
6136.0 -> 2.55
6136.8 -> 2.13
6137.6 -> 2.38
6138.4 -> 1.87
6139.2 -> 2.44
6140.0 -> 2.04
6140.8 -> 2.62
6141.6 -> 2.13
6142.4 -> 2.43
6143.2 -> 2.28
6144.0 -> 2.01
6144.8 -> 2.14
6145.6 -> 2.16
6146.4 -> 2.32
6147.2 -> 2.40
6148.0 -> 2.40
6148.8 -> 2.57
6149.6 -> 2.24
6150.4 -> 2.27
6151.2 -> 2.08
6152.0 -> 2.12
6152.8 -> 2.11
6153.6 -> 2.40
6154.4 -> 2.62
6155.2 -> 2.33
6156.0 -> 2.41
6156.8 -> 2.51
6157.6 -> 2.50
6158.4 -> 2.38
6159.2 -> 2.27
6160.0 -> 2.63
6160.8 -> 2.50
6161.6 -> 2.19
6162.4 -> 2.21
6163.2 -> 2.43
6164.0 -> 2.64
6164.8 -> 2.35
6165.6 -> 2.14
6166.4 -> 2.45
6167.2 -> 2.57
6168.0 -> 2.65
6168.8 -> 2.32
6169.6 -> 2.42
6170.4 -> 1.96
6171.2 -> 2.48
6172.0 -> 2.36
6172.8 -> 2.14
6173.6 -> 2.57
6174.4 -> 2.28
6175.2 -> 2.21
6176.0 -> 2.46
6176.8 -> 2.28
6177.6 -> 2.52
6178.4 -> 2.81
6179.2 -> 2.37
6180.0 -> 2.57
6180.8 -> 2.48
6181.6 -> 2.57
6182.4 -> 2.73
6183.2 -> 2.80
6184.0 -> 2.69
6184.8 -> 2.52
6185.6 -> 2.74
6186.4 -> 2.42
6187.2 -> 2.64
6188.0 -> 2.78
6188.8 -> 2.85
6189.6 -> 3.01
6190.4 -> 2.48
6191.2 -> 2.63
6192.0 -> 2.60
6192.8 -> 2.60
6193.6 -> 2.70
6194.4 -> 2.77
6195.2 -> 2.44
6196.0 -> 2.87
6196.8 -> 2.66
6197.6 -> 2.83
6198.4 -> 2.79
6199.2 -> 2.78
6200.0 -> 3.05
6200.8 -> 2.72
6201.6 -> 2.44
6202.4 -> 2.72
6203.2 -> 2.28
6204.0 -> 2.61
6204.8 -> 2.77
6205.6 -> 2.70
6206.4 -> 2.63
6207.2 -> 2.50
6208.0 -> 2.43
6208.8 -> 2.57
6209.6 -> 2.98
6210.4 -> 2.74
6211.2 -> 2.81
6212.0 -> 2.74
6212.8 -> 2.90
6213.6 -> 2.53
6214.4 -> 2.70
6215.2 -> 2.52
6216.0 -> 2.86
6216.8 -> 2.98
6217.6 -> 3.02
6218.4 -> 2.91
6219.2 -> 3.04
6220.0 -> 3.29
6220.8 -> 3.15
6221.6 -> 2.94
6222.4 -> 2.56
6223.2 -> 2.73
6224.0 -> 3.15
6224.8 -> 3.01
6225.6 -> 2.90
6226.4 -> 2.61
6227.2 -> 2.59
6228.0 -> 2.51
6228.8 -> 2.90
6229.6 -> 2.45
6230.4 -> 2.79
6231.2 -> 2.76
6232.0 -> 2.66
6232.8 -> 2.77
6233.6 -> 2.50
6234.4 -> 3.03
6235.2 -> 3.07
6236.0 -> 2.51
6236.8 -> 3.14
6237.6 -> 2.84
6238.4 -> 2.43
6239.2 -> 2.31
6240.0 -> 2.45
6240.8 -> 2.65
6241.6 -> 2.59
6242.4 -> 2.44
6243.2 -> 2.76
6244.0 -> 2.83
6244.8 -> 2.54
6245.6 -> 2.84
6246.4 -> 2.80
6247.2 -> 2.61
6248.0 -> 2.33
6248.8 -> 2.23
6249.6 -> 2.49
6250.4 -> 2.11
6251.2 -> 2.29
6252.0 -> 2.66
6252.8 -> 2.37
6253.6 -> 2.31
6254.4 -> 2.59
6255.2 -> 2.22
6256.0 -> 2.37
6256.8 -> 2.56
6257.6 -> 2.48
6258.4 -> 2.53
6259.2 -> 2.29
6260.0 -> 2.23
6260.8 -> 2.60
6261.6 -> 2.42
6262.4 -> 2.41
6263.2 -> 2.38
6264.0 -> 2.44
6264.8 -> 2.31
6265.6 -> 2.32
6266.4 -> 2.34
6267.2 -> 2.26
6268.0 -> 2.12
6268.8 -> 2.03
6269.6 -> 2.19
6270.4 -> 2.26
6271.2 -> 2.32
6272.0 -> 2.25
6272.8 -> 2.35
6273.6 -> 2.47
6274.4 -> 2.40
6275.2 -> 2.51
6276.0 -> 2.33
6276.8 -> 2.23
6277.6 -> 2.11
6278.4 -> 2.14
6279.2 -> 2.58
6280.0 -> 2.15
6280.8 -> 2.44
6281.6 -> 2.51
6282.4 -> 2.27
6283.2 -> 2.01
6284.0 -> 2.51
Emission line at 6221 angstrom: C III]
